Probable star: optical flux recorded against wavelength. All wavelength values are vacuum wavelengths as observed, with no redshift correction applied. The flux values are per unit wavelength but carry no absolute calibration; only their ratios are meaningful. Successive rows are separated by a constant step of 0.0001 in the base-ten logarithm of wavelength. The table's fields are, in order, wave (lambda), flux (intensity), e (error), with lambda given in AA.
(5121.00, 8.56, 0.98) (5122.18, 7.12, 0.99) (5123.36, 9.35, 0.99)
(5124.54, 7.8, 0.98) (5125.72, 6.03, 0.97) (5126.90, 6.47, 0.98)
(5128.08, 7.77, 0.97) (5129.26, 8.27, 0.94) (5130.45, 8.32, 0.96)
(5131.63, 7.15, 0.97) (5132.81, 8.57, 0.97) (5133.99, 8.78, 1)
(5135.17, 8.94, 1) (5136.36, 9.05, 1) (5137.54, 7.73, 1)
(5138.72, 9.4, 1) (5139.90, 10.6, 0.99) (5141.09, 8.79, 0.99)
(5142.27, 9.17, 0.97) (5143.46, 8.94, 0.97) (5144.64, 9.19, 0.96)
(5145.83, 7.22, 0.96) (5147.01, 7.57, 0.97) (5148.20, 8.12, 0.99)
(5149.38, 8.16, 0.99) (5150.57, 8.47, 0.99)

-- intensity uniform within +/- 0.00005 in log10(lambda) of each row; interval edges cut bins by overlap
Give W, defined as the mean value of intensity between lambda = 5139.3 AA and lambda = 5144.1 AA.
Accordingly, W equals 9.37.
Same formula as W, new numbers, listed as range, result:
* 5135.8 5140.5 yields 9.2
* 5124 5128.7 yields 7.02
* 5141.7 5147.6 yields 8.41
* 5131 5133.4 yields 7.88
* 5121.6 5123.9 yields 8.21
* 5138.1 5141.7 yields 9.59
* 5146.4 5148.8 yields 7.86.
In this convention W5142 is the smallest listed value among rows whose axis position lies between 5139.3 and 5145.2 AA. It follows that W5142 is 8.79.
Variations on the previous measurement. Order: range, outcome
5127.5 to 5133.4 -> 7.15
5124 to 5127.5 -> 6.03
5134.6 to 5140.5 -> 7.73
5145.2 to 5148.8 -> 7.22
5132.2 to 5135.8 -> 8.57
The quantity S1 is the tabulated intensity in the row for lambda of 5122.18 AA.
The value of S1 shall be 7.12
